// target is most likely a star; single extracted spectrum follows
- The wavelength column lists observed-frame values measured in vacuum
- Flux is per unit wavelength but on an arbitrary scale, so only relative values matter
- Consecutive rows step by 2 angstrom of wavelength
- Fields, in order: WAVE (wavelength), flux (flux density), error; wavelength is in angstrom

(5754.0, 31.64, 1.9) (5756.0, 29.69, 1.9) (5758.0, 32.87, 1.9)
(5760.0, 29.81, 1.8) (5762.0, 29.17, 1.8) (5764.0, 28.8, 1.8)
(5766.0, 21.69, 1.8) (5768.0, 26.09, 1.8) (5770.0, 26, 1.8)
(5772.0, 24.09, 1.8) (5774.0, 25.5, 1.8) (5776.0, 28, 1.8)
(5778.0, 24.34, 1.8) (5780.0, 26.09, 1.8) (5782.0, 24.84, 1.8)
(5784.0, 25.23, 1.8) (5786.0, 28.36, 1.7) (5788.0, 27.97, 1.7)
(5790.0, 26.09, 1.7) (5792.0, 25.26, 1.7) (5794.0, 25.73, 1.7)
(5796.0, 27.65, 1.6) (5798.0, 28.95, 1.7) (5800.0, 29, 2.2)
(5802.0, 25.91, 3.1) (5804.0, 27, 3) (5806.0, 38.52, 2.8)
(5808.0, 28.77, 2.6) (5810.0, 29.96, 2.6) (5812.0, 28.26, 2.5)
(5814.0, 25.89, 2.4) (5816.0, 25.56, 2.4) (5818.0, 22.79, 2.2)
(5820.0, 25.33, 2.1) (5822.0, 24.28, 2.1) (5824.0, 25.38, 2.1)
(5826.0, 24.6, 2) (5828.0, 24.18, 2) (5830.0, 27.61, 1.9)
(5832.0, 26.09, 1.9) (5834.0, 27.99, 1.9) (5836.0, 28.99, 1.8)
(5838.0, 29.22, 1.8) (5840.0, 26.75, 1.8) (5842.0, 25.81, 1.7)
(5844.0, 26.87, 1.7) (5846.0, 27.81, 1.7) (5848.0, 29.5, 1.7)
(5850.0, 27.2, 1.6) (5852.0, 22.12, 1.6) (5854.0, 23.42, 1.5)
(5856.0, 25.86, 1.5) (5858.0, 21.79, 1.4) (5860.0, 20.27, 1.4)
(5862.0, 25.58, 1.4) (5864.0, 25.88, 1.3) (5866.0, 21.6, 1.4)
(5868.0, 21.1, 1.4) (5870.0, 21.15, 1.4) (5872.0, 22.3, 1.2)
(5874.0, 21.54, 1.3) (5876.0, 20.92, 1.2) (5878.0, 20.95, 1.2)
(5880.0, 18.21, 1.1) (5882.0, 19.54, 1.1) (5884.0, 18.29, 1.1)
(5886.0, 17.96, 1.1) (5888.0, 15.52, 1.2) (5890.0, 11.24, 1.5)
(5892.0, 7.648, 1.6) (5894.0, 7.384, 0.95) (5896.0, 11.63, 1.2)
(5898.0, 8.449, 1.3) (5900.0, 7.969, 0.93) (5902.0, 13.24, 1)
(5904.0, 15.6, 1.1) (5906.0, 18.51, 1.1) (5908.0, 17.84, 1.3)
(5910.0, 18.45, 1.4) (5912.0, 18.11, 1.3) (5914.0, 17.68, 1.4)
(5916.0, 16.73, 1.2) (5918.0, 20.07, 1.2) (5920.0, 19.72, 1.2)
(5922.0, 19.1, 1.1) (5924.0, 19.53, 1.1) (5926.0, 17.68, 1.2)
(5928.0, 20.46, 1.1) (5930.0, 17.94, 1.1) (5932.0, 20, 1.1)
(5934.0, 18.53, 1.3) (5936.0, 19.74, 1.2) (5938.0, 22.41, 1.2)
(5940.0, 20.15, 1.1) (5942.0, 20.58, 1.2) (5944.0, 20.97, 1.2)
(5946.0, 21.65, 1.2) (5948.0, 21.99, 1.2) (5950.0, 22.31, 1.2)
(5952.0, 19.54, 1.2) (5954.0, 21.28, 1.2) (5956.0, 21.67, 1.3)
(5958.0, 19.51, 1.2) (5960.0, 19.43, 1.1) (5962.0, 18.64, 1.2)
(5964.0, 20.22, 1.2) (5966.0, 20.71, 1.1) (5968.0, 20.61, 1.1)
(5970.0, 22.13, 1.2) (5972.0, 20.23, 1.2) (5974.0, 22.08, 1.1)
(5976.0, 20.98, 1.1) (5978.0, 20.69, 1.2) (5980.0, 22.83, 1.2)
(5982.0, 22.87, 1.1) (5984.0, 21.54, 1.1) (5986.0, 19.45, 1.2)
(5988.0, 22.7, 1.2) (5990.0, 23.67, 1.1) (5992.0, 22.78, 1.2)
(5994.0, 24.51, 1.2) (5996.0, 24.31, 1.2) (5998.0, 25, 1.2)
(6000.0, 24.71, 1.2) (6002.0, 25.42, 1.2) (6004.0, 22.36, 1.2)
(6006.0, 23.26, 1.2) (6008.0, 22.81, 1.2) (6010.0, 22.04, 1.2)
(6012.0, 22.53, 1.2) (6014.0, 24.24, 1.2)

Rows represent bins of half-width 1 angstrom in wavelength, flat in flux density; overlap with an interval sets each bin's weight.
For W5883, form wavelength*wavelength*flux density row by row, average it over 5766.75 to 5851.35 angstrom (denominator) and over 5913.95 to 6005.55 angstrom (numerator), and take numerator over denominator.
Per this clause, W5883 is 0.8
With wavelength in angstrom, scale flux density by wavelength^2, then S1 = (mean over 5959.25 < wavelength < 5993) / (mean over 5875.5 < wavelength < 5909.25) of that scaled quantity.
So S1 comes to 1.49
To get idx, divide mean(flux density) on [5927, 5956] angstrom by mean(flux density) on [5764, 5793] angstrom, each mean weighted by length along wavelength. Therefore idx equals 0.80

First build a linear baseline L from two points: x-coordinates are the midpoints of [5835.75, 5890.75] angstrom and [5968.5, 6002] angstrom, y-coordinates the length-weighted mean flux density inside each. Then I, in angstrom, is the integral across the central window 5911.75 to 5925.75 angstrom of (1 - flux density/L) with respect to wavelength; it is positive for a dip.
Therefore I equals 2.5 angstrom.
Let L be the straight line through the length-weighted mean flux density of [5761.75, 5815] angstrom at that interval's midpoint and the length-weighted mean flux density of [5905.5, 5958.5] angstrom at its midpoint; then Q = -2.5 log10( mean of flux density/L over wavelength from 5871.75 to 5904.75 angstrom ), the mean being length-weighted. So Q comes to 0.42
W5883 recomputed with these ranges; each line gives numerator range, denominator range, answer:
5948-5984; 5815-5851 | 0.83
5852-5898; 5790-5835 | 0.71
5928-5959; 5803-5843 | 0.79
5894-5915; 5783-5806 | 0.54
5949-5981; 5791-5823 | 0.80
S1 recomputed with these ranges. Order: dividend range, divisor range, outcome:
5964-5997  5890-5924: 1.51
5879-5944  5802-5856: 0.64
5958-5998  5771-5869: 0.87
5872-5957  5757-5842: 0.69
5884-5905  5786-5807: 0.44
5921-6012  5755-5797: 0.85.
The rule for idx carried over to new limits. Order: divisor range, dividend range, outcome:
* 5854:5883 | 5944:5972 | 0.94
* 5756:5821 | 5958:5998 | 0.79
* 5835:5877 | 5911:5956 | 0.81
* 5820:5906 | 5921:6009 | 1.01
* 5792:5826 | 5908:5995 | 0.75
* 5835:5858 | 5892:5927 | 0.59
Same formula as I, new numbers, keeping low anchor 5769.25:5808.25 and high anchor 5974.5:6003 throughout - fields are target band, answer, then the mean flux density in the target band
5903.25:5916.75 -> 3.83 angstrom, 17.6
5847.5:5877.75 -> 2.85 angstrom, 23.2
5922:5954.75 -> 5.10 angstrom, 20.3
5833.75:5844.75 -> -0.64 angstrom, 27.6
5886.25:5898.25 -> 6.76 angstrom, 10.9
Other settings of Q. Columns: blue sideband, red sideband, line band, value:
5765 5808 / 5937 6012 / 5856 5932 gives 0.32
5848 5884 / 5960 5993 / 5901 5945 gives 0.16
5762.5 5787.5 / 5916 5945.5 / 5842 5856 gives -0.14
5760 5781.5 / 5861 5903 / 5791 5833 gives -0.19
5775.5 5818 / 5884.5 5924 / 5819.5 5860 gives -0.16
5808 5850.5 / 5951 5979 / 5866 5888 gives 0.22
